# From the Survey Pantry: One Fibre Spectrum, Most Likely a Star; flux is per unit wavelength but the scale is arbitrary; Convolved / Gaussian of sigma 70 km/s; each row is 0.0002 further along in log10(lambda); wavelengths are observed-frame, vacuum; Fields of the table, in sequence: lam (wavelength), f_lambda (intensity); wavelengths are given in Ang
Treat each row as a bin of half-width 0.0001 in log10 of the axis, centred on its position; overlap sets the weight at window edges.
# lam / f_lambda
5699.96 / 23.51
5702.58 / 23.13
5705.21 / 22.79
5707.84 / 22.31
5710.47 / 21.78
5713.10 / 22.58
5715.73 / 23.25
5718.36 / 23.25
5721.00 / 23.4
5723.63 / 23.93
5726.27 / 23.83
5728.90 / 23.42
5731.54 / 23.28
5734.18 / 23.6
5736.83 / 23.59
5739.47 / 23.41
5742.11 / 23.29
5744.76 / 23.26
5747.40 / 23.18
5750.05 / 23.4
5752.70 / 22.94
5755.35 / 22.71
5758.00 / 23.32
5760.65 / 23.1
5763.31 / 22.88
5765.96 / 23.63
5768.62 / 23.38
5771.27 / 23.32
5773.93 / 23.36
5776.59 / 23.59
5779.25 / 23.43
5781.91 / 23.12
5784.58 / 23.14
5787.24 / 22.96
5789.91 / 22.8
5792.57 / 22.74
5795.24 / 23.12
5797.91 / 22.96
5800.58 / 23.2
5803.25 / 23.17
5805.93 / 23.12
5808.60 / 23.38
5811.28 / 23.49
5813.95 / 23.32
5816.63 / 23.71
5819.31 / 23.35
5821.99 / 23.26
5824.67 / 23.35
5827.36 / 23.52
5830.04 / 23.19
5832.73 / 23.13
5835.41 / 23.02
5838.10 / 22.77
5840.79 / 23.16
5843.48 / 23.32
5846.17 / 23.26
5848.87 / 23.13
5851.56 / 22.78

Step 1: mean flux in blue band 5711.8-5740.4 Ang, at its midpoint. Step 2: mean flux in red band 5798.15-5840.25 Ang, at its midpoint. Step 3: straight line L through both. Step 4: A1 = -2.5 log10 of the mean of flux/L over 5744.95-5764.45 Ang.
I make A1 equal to 0.01 mag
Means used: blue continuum 23.4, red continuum 23.3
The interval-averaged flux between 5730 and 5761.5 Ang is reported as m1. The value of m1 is 23.3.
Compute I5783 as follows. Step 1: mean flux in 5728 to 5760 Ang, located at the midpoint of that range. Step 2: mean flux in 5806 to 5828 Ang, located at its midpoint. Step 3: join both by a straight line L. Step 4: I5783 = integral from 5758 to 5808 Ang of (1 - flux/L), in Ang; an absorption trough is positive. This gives 0.4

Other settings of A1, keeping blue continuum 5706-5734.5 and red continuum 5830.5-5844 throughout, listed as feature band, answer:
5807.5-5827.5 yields -0.02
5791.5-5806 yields 0.00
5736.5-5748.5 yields -0.01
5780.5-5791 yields 0.00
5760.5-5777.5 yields -0.01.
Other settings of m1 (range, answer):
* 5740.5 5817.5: 23.2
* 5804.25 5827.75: 23.4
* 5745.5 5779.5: 23.2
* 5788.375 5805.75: 23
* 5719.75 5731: 23.6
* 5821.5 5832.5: 23.3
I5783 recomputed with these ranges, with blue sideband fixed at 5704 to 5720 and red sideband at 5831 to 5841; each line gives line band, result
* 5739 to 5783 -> -0.9 Ang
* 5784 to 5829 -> -0.6 Ang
